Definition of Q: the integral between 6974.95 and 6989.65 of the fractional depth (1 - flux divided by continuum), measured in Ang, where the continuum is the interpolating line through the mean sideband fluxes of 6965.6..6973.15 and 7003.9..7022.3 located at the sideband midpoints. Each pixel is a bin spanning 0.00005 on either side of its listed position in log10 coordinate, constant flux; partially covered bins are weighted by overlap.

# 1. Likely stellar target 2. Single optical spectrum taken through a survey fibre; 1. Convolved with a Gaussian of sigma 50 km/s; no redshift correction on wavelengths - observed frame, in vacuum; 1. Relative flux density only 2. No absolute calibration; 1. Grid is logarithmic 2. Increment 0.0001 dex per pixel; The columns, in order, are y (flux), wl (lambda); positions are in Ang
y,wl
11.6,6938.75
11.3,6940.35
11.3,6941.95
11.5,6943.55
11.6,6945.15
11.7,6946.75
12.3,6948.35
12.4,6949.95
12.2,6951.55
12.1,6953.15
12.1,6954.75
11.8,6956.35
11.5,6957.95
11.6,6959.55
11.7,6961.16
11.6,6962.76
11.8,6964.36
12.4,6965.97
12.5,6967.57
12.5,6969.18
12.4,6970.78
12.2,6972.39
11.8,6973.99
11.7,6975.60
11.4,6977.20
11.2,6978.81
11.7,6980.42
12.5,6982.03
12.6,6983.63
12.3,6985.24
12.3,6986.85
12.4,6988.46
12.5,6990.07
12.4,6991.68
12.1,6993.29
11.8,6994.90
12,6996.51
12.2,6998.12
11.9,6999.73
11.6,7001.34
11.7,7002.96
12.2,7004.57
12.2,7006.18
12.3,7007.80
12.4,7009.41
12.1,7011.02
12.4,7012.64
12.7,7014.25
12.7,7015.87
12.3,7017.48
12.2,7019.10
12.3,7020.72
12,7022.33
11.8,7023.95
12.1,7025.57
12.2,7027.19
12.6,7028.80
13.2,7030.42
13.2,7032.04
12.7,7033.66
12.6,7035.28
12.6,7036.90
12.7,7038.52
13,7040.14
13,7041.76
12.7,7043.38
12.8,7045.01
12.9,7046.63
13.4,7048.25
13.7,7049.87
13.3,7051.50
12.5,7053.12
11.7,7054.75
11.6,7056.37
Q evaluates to 0.4 Ang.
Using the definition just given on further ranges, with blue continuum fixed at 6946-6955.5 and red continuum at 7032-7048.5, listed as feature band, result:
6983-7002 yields 0.44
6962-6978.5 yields 0.38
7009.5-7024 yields 0.40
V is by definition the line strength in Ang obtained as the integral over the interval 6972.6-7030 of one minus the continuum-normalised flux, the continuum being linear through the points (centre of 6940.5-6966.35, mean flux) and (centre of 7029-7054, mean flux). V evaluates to 1.3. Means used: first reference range 11.8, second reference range 12.9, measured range 12.1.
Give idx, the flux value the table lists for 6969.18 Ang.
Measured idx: 12.5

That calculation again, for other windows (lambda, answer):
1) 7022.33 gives 12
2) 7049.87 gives 13.7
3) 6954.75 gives 12.1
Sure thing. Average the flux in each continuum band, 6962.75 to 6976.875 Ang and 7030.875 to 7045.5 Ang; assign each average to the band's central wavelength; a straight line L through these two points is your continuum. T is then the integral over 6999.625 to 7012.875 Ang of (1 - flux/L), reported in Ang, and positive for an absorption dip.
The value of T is 0.4 Ang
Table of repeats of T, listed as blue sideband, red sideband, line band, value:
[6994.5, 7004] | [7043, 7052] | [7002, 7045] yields 0.17 Ang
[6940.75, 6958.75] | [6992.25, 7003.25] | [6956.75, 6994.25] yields -0.49 Ang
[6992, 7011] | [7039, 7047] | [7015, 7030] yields 0.23 Ang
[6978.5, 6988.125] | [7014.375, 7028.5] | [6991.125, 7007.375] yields 0.24 Ang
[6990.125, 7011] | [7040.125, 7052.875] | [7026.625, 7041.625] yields 0.04 Ang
